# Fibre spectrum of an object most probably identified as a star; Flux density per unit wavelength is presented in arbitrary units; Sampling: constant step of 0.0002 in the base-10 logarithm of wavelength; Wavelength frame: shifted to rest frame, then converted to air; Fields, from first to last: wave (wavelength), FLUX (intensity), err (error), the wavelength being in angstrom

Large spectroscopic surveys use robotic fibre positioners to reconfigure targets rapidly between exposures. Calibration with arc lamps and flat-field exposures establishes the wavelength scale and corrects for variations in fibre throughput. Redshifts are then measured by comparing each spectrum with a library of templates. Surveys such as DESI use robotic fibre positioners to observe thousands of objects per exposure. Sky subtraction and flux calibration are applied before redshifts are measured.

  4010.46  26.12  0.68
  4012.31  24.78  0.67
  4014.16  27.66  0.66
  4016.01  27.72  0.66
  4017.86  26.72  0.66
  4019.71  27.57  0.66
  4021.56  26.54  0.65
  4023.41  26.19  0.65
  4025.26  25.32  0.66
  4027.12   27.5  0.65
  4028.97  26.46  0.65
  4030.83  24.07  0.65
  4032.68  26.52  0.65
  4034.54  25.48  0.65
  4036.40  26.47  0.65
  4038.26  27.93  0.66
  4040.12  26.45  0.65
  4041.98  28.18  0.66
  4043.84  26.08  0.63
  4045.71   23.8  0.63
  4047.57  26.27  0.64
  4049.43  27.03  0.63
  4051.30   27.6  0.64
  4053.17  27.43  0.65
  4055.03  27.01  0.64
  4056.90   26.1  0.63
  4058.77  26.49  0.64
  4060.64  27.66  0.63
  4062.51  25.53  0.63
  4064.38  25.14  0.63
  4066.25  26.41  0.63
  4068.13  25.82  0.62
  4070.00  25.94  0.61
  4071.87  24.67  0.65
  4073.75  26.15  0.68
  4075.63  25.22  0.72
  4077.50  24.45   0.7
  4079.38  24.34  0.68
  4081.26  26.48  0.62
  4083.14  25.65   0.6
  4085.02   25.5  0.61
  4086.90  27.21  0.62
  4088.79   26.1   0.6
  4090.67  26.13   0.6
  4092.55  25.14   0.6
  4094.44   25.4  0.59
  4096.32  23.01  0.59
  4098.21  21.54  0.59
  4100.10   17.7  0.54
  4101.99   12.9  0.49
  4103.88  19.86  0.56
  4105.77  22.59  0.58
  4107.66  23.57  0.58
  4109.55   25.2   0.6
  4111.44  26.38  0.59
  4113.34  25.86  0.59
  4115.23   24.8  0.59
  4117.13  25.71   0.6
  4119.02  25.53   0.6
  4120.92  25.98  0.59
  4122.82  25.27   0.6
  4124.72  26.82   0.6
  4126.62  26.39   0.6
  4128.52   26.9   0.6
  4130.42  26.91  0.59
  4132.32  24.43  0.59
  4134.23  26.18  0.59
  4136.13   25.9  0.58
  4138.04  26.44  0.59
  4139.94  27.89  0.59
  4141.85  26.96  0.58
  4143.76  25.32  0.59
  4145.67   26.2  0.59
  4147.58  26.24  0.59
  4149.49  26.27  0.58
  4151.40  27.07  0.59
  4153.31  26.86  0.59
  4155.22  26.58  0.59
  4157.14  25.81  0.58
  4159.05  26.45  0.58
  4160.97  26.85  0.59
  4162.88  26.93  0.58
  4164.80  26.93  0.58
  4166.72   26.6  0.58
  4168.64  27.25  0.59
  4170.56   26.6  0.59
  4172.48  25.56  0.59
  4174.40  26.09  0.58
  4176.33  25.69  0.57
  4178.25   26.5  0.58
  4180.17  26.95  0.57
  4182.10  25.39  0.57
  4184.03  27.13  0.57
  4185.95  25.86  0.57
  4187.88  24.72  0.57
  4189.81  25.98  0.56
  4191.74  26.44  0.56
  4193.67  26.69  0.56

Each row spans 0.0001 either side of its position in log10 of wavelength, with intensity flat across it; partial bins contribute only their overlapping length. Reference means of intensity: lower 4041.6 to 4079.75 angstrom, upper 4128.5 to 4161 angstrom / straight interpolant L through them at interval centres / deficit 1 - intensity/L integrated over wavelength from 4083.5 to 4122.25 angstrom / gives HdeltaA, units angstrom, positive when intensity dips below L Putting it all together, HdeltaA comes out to 3.5 angstrom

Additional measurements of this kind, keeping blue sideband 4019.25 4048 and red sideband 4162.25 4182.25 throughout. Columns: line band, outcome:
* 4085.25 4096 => 0.2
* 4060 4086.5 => 0.7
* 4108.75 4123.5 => 0.4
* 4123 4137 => 0.1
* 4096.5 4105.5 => 2.6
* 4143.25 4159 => 0.0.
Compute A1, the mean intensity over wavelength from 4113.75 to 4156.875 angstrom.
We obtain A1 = 26.2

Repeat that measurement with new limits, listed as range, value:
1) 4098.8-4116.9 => 22.2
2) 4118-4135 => 26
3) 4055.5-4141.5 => 25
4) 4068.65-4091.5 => 25.7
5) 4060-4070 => 26.1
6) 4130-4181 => 26.4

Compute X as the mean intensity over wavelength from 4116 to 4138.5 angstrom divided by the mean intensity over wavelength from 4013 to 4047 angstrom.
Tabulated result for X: 0.98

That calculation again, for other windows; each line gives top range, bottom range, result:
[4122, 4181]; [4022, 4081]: 1.01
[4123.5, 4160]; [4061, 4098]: 1.04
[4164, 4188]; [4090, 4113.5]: 1.17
